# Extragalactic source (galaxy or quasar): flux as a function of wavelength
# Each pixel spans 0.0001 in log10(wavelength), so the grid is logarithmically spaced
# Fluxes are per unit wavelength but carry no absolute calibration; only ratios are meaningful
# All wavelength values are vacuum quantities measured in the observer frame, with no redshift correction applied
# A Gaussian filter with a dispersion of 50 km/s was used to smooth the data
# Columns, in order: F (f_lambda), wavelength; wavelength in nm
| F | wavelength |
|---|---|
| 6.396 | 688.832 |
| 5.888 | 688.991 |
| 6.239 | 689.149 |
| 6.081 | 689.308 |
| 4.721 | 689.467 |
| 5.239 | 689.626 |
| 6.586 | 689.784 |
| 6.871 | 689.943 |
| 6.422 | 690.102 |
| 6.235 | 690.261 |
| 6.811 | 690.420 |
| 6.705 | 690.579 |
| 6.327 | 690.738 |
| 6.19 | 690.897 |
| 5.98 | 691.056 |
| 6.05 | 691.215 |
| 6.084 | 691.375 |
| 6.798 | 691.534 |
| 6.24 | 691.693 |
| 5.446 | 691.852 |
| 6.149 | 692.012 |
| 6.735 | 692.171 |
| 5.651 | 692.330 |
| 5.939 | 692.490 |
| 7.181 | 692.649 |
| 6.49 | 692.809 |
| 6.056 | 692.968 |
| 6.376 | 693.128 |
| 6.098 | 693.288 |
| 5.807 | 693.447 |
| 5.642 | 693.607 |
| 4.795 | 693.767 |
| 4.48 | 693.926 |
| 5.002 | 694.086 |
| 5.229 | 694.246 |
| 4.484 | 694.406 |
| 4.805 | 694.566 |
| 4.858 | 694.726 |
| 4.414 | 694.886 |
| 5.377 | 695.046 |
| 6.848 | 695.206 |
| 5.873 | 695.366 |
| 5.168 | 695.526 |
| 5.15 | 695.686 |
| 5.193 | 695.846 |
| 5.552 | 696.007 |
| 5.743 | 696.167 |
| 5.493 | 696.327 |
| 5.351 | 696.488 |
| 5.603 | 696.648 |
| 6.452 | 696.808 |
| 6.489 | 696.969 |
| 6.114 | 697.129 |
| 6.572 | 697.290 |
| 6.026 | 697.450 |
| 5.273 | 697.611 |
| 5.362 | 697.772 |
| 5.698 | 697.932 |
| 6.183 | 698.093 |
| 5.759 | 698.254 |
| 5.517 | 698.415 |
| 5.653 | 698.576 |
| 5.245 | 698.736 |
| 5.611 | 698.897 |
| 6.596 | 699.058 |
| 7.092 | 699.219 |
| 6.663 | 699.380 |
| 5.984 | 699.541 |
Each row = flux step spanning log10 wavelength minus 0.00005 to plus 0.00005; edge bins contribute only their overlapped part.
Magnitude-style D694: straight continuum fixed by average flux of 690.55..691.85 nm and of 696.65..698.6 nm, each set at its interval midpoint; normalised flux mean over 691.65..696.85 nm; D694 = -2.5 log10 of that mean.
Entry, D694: 0.09 mag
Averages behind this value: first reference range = 6.23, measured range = 5.62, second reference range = 5.92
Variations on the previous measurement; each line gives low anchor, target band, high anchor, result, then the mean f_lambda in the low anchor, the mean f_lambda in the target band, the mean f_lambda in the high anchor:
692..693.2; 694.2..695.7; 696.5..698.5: 0.17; 6.33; 5.22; 5.9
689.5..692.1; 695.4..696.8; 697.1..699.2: 0.09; 6.23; 5.48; 5.85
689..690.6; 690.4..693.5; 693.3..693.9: -0.09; 6.16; 6.25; 5.42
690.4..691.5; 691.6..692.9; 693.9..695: -0.09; 6.3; 6.24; 4.78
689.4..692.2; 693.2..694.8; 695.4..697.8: 0.16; 6.2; 5.13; 5.71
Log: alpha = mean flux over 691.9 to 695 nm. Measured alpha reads 5.58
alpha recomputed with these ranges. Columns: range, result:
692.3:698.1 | 5.64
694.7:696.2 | 5.43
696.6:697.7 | 6.08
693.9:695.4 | 5.14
